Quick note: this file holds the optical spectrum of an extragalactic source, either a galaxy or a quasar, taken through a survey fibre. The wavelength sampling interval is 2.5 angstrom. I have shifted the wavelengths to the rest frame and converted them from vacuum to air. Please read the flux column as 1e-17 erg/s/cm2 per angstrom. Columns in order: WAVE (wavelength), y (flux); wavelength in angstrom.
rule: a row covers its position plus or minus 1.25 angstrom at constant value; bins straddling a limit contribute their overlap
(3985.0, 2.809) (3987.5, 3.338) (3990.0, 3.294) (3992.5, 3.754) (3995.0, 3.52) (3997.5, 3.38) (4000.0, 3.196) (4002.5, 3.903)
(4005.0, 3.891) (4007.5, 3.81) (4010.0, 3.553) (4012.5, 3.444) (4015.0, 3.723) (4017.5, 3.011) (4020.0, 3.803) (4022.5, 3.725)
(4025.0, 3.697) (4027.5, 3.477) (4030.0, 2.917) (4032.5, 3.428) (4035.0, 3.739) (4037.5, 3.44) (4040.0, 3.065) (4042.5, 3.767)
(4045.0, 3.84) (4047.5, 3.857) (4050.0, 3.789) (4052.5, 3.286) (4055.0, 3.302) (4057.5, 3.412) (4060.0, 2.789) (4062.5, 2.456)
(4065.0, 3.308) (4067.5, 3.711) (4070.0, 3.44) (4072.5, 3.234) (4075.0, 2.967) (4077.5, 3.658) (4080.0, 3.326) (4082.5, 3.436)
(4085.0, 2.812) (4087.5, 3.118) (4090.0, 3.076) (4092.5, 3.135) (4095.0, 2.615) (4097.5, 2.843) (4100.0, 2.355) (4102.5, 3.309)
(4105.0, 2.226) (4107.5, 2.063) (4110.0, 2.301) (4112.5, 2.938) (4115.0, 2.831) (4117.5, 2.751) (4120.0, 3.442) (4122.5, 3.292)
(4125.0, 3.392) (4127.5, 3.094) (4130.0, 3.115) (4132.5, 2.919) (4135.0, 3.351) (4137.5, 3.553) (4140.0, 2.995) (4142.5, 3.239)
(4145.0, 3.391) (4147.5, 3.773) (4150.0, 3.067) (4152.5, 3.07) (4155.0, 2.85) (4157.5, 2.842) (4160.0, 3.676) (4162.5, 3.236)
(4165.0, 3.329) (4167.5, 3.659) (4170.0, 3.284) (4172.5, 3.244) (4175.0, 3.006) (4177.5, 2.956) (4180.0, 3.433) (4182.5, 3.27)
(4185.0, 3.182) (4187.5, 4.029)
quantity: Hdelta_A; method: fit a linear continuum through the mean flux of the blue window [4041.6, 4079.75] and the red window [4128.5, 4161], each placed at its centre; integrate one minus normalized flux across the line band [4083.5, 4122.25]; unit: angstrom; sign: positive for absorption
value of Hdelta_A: 5.8 angstrom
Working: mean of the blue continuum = 3.38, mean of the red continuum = 3.21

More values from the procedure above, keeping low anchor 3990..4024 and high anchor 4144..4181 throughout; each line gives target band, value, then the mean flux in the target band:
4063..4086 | 0.9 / 3.3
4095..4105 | 1.9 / 2.73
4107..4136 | 3.1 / 2.98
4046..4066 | 1.1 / 3.28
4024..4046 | 0.3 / 3.48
